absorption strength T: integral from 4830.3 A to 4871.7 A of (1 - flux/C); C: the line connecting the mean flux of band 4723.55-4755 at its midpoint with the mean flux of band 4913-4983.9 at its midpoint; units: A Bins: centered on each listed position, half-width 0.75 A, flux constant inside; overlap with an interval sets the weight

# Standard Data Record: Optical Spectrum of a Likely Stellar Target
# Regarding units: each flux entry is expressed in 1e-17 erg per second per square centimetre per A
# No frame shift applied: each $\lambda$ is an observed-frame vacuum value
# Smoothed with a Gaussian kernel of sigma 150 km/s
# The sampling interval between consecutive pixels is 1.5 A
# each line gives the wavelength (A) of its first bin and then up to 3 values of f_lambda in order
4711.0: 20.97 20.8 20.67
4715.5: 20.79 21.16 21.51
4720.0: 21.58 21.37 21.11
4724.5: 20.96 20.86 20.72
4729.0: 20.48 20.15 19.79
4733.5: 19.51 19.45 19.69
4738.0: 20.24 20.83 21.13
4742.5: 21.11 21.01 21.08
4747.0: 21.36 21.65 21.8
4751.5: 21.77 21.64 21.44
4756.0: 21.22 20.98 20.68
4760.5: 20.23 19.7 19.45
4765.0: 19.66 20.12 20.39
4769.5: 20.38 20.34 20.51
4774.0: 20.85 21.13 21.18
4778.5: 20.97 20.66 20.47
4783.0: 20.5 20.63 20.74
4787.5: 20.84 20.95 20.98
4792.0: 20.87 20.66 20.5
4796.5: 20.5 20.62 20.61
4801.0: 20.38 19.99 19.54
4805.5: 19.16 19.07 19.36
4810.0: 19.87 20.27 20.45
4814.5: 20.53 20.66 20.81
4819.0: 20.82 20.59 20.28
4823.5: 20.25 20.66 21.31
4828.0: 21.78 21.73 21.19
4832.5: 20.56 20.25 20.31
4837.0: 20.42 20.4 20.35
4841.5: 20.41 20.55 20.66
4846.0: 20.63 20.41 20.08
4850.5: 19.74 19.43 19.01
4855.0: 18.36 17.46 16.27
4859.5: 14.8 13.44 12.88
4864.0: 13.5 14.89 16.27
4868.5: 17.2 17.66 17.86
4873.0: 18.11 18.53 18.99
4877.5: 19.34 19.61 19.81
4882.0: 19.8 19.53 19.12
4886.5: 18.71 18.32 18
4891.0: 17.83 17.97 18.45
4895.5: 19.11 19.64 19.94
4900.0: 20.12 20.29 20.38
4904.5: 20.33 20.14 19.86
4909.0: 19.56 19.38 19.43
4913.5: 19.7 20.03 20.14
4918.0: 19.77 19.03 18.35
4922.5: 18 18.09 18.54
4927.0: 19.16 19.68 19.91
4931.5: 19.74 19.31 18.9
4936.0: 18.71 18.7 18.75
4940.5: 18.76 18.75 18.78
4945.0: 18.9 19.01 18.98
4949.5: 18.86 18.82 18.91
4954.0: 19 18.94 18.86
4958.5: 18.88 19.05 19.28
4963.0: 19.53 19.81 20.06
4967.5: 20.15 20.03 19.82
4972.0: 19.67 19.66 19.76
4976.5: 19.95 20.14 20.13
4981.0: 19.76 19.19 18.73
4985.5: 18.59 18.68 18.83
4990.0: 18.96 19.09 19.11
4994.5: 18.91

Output 3.3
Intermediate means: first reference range 20.8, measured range 18.4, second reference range 19.3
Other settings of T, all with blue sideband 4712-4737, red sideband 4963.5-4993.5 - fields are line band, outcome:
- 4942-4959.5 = 0.7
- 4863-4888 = 2.4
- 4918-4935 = 0.6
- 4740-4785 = -0.7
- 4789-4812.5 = 0.1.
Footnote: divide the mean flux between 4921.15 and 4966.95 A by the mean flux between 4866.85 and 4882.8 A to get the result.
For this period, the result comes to 1.0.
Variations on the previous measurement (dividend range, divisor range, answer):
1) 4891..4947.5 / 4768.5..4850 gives 0.94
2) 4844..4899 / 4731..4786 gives 0.88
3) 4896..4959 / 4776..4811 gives 0.94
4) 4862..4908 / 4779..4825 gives 0.91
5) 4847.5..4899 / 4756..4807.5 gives 0.88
